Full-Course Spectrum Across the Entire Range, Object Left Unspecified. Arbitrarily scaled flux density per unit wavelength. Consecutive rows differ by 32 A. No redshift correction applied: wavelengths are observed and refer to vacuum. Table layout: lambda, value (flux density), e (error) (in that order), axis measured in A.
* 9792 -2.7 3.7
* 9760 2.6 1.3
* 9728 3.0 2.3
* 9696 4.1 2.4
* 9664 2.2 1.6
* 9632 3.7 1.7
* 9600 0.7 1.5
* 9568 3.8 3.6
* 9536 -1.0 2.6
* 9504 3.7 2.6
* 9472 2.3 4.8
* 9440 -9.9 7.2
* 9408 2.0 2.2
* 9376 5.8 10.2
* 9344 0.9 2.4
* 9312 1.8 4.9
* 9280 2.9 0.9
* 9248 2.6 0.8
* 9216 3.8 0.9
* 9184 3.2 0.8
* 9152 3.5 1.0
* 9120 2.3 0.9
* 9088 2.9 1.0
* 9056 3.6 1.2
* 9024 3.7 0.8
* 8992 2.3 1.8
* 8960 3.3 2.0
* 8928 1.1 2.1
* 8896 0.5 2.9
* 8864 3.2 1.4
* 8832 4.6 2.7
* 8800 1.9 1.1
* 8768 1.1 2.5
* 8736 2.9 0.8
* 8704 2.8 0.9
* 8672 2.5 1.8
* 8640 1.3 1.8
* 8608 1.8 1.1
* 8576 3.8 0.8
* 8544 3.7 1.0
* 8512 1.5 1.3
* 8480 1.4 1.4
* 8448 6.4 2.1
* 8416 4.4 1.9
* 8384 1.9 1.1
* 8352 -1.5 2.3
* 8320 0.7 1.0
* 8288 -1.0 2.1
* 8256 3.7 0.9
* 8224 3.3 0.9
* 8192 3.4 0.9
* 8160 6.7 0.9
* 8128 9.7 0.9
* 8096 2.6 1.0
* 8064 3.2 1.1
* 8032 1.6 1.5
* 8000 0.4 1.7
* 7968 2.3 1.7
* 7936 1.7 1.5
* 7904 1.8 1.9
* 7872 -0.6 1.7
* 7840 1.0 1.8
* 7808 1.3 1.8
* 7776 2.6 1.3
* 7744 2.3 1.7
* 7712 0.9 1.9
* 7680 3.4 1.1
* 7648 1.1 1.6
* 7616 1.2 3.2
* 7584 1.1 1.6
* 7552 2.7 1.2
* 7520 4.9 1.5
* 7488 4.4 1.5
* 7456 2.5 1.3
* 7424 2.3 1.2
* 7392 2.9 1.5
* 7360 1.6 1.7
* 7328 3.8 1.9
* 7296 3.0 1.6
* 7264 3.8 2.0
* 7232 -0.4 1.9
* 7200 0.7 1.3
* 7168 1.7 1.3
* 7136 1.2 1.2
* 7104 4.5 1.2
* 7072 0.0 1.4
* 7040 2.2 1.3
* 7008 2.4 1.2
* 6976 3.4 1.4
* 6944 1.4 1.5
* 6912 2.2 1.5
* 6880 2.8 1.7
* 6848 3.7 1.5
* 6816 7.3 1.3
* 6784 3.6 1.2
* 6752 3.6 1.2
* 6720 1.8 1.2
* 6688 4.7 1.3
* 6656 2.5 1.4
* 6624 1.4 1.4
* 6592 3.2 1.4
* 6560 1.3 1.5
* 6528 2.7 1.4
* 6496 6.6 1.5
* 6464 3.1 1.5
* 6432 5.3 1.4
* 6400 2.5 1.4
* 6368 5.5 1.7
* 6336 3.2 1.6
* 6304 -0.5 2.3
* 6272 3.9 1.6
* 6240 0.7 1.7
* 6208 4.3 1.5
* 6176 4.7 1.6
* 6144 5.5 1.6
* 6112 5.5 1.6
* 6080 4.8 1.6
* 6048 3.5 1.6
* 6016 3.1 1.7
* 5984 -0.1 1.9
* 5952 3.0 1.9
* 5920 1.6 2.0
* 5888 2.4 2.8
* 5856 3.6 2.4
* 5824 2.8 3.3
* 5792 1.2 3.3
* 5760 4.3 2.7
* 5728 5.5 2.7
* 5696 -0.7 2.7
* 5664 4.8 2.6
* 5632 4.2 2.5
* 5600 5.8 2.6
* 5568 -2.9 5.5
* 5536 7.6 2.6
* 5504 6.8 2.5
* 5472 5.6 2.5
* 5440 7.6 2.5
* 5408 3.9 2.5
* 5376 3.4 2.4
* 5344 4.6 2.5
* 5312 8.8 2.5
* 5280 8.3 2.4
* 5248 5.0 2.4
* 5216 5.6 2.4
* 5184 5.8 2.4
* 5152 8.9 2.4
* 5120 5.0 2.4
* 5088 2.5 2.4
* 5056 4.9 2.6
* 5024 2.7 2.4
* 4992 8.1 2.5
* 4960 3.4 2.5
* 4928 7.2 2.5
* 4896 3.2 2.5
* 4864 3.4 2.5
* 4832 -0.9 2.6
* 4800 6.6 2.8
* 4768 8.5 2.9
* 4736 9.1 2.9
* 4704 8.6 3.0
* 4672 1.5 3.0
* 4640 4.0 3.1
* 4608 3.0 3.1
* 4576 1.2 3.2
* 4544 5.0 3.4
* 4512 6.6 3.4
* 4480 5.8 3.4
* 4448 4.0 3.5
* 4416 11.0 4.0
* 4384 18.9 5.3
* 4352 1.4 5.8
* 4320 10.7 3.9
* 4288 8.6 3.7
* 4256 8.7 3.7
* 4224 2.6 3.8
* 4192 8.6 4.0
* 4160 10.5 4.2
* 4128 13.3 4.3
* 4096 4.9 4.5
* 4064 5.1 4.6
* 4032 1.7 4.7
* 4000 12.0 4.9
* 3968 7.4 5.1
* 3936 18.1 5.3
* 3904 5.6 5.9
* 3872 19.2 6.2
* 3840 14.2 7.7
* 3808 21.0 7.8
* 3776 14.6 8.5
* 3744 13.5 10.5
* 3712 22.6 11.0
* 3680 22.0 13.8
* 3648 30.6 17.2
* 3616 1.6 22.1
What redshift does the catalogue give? 1.18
